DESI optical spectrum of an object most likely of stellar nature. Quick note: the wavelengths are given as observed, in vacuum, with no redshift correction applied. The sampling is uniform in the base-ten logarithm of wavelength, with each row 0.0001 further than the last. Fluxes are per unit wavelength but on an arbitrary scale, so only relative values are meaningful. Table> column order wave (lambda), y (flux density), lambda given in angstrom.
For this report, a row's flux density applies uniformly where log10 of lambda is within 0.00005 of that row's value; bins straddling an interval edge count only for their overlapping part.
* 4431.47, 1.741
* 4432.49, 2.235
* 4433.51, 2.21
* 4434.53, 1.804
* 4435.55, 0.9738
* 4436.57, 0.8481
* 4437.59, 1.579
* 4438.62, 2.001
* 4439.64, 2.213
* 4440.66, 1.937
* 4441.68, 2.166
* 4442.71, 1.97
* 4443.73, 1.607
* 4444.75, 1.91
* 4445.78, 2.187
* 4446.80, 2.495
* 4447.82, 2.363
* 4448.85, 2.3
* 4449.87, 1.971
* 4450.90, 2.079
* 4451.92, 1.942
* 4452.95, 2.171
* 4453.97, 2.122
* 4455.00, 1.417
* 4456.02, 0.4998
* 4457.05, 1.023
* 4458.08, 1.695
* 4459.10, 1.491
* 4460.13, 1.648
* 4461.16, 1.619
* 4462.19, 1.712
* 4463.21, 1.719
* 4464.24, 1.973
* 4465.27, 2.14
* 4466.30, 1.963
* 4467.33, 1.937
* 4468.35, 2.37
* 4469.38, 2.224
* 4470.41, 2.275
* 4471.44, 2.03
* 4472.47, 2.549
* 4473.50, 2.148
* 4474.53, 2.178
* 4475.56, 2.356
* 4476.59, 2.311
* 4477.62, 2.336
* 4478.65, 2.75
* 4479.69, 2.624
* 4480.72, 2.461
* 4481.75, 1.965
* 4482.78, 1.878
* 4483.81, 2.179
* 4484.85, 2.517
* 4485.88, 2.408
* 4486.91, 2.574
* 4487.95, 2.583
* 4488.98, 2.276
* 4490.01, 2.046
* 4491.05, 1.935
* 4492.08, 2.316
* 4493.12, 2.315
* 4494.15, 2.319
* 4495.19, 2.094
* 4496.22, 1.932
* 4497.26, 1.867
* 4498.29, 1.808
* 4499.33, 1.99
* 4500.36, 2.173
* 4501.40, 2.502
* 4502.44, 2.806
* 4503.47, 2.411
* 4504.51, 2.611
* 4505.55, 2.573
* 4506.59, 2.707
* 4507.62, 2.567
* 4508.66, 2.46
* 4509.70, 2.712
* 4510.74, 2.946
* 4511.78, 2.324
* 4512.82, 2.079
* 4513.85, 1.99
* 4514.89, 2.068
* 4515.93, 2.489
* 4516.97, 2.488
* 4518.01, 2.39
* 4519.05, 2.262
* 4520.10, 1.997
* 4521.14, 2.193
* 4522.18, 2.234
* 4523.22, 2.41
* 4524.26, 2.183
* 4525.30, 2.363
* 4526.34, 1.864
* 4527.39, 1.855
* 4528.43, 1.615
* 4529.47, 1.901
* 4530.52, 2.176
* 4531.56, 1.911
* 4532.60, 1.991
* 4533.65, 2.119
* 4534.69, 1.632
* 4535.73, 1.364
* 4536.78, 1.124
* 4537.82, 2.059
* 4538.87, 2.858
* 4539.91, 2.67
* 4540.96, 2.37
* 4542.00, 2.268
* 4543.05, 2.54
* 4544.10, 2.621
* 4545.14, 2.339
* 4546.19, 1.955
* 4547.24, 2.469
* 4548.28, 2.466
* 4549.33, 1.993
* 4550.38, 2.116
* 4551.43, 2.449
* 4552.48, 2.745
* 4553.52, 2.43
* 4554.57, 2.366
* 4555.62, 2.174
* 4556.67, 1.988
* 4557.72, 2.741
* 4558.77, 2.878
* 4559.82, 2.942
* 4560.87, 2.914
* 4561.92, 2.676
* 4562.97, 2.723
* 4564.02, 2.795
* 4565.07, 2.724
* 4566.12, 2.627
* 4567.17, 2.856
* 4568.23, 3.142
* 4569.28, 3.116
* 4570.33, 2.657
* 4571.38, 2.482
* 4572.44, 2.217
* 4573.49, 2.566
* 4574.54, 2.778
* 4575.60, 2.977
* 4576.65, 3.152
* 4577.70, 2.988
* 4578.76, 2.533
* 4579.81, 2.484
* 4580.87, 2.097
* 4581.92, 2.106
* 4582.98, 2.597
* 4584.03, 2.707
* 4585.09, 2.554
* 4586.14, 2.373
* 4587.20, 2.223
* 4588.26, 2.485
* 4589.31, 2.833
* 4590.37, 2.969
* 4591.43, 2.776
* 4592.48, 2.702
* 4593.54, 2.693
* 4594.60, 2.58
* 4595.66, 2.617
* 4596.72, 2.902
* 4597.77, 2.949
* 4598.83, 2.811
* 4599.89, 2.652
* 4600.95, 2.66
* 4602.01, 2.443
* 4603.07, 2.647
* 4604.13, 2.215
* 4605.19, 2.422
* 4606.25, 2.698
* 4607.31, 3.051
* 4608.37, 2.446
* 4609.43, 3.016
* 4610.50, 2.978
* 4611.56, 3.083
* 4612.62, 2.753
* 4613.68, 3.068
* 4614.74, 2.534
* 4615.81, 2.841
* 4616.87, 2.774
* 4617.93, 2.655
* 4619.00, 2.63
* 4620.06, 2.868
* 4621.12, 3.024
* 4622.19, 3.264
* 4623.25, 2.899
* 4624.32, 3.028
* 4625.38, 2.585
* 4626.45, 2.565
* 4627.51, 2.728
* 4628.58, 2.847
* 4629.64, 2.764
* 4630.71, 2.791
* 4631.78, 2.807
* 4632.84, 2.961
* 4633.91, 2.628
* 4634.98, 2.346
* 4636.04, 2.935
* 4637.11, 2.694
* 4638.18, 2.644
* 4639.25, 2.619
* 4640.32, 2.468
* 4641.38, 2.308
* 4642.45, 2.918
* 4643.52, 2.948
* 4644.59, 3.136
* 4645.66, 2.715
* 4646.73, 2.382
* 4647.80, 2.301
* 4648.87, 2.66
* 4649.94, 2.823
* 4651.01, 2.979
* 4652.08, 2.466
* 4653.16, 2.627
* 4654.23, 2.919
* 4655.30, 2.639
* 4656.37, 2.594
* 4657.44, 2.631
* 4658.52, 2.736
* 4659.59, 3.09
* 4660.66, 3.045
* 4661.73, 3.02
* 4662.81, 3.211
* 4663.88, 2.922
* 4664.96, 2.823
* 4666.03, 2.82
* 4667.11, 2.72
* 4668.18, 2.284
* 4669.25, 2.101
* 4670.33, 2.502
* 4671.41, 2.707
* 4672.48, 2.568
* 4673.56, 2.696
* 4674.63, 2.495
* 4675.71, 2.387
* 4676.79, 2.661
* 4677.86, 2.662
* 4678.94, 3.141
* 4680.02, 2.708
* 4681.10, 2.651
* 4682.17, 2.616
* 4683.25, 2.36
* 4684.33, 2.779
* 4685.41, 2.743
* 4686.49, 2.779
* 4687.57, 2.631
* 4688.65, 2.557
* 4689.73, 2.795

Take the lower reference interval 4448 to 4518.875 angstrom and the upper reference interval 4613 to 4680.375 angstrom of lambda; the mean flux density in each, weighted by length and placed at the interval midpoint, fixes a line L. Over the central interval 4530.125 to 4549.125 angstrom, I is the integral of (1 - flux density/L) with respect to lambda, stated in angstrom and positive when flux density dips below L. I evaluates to 1.6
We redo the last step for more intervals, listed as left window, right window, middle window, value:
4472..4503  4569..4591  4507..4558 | 4.3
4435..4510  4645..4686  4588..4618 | -2.9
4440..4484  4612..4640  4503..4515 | -1.3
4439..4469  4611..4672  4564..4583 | -1.9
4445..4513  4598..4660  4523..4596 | 1.1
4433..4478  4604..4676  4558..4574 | -2.3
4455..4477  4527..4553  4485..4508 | -3.7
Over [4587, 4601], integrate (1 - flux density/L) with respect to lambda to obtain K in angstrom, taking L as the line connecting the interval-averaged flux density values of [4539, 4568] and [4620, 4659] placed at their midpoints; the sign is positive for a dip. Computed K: -0.5 angstrom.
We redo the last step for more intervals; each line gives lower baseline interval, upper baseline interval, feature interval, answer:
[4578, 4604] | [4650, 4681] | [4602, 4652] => -1.6 angstrom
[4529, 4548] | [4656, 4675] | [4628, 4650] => -0.8 angstrom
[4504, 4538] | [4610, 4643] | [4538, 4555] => -0.7 angstrom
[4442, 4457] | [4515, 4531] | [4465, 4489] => -3.5 angstrom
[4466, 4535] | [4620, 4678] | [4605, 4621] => -1.2 angstrom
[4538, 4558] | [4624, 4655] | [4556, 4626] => -4.9 angstrom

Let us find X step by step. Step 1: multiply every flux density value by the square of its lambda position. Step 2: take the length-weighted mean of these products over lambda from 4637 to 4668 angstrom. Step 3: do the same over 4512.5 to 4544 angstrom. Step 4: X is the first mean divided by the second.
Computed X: 1.37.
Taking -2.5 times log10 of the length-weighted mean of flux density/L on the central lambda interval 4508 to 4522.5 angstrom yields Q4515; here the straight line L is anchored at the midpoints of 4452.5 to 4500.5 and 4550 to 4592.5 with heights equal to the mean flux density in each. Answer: -0.02 mag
